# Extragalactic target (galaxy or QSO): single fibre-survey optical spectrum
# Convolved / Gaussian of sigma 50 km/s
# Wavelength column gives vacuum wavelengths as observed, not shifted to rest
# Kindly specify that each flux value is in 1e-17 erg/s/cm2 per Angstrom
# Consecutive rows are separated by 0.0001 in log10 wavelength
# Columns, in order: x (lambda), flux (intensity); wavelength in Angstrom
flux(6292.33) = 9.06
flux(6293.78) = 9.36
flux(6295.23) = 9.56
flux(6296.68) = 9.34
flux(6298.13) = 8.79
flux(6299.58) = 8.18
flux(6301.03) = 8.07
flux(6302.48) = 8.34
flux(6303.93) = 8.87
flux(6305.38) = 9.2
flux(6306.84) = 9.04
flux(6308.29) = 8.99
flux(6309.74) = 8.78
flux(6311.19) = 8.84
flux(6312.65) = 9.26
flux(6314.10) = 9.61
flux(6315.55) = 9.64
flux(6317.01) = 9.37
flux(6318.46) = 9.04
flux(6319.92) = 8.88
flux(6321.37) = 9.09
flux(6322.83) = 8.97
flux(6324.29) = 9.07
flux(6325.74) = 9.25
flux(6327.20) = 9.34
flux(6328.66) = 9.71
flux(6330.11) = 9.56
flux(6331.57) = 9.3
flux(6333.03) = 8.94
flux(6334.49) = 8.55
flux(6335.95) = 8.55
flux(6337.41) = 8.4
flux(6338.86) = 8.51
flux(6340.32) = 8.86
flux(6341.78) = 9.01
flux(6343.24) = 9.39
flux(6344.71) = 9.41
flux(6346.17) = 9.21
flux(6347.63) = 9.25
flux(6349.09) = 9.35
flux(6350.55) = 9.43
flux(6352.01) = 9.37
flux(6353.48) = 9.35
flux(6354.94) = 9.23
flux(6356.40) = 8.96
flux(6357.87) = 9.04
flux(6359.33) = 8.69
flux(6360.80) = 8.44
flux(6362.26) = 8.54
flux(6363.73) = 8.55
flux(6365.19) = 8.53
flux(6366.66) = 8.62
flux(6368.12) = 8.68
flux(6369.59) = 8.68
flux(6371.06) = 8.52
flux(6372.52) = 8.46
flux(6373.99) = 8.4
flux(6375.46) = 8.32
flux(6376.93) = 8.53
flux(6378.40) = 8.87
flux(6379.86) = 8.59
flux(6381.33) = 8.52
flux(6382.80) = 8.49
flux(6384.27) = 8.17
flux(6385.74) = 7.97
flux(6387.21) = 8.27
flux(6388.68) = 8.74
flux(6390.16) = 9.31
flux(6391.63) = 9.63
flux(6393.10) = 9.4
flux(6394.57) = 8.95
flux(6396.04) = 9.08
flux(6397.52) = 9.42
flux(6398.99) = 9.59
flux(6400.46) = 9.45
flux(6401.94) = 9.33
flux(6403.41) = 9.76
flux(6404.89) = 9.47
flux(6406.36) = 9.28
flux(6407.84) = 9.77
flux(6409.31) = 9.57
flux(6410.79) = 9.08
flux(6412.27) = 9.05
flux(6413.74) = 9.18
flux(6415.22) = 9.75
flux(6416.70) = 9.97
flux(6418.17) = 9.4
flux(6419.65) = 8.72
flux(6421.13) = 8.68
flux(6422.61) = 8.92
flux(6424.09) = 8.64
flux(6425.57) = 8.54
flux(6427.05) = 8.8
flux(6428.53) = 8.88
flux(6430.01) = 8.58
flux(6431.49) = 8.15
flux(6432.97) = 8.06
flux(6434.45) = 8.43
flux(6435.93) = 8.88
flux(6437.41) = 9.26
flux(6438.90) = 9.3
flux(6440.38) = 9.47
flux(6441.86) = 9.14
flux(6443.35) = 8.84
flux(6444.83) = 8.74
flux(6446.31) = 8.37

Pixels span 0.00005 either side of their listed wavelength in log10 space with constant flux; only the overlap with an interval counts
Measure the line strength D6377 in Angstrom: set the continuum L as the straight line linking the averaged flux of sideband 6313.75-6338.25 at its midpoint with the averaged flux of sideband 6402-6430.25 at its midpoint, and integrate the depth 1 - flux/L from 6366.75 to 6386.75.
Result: 1.5 Angstrom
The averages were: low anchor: 9.12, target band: 8.48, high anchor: 9.17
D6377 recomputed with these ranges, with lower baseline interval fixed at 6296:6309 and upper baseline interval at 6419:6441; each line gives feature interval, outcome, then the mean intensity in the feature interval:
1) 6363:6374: 0.2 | 8.57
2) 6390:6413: -1.7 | 9.39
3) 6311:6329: -1.0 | 9.23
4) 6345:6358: -0.8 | 9.26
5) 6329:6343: -0.2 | 8.9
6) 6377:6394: 0.1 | 8.72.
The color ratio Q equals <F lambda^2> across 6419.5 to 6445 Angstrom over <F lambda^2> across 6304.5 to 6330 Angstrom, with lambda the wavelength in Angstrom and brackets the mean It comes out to 1.0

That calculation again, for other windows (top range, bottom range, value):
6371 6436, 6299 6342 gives 1.02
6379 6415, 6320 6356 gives 1.02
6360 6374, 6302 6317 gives 0.96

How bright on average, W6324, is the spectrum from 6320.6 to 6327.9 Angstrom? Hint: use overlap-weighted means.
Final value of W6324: 9.14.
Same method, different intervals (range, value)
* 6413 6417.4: 9.63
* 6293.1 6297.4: 9.42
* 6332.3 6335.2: 8.74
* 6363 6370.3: 8.62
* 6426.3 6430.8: 8.75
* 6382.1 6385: 8.33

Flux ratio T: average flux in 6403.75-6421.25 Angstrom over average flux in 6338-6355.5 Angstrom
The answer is 1.0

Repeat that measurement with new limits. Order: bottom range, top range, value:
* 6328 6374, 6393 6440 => 1.02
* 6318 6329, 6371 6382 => 0.93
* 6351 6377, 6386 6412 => 1.06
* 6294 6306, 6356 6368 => 0.98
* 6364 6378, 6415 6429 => 1.05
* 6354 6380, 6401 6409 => 1.10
